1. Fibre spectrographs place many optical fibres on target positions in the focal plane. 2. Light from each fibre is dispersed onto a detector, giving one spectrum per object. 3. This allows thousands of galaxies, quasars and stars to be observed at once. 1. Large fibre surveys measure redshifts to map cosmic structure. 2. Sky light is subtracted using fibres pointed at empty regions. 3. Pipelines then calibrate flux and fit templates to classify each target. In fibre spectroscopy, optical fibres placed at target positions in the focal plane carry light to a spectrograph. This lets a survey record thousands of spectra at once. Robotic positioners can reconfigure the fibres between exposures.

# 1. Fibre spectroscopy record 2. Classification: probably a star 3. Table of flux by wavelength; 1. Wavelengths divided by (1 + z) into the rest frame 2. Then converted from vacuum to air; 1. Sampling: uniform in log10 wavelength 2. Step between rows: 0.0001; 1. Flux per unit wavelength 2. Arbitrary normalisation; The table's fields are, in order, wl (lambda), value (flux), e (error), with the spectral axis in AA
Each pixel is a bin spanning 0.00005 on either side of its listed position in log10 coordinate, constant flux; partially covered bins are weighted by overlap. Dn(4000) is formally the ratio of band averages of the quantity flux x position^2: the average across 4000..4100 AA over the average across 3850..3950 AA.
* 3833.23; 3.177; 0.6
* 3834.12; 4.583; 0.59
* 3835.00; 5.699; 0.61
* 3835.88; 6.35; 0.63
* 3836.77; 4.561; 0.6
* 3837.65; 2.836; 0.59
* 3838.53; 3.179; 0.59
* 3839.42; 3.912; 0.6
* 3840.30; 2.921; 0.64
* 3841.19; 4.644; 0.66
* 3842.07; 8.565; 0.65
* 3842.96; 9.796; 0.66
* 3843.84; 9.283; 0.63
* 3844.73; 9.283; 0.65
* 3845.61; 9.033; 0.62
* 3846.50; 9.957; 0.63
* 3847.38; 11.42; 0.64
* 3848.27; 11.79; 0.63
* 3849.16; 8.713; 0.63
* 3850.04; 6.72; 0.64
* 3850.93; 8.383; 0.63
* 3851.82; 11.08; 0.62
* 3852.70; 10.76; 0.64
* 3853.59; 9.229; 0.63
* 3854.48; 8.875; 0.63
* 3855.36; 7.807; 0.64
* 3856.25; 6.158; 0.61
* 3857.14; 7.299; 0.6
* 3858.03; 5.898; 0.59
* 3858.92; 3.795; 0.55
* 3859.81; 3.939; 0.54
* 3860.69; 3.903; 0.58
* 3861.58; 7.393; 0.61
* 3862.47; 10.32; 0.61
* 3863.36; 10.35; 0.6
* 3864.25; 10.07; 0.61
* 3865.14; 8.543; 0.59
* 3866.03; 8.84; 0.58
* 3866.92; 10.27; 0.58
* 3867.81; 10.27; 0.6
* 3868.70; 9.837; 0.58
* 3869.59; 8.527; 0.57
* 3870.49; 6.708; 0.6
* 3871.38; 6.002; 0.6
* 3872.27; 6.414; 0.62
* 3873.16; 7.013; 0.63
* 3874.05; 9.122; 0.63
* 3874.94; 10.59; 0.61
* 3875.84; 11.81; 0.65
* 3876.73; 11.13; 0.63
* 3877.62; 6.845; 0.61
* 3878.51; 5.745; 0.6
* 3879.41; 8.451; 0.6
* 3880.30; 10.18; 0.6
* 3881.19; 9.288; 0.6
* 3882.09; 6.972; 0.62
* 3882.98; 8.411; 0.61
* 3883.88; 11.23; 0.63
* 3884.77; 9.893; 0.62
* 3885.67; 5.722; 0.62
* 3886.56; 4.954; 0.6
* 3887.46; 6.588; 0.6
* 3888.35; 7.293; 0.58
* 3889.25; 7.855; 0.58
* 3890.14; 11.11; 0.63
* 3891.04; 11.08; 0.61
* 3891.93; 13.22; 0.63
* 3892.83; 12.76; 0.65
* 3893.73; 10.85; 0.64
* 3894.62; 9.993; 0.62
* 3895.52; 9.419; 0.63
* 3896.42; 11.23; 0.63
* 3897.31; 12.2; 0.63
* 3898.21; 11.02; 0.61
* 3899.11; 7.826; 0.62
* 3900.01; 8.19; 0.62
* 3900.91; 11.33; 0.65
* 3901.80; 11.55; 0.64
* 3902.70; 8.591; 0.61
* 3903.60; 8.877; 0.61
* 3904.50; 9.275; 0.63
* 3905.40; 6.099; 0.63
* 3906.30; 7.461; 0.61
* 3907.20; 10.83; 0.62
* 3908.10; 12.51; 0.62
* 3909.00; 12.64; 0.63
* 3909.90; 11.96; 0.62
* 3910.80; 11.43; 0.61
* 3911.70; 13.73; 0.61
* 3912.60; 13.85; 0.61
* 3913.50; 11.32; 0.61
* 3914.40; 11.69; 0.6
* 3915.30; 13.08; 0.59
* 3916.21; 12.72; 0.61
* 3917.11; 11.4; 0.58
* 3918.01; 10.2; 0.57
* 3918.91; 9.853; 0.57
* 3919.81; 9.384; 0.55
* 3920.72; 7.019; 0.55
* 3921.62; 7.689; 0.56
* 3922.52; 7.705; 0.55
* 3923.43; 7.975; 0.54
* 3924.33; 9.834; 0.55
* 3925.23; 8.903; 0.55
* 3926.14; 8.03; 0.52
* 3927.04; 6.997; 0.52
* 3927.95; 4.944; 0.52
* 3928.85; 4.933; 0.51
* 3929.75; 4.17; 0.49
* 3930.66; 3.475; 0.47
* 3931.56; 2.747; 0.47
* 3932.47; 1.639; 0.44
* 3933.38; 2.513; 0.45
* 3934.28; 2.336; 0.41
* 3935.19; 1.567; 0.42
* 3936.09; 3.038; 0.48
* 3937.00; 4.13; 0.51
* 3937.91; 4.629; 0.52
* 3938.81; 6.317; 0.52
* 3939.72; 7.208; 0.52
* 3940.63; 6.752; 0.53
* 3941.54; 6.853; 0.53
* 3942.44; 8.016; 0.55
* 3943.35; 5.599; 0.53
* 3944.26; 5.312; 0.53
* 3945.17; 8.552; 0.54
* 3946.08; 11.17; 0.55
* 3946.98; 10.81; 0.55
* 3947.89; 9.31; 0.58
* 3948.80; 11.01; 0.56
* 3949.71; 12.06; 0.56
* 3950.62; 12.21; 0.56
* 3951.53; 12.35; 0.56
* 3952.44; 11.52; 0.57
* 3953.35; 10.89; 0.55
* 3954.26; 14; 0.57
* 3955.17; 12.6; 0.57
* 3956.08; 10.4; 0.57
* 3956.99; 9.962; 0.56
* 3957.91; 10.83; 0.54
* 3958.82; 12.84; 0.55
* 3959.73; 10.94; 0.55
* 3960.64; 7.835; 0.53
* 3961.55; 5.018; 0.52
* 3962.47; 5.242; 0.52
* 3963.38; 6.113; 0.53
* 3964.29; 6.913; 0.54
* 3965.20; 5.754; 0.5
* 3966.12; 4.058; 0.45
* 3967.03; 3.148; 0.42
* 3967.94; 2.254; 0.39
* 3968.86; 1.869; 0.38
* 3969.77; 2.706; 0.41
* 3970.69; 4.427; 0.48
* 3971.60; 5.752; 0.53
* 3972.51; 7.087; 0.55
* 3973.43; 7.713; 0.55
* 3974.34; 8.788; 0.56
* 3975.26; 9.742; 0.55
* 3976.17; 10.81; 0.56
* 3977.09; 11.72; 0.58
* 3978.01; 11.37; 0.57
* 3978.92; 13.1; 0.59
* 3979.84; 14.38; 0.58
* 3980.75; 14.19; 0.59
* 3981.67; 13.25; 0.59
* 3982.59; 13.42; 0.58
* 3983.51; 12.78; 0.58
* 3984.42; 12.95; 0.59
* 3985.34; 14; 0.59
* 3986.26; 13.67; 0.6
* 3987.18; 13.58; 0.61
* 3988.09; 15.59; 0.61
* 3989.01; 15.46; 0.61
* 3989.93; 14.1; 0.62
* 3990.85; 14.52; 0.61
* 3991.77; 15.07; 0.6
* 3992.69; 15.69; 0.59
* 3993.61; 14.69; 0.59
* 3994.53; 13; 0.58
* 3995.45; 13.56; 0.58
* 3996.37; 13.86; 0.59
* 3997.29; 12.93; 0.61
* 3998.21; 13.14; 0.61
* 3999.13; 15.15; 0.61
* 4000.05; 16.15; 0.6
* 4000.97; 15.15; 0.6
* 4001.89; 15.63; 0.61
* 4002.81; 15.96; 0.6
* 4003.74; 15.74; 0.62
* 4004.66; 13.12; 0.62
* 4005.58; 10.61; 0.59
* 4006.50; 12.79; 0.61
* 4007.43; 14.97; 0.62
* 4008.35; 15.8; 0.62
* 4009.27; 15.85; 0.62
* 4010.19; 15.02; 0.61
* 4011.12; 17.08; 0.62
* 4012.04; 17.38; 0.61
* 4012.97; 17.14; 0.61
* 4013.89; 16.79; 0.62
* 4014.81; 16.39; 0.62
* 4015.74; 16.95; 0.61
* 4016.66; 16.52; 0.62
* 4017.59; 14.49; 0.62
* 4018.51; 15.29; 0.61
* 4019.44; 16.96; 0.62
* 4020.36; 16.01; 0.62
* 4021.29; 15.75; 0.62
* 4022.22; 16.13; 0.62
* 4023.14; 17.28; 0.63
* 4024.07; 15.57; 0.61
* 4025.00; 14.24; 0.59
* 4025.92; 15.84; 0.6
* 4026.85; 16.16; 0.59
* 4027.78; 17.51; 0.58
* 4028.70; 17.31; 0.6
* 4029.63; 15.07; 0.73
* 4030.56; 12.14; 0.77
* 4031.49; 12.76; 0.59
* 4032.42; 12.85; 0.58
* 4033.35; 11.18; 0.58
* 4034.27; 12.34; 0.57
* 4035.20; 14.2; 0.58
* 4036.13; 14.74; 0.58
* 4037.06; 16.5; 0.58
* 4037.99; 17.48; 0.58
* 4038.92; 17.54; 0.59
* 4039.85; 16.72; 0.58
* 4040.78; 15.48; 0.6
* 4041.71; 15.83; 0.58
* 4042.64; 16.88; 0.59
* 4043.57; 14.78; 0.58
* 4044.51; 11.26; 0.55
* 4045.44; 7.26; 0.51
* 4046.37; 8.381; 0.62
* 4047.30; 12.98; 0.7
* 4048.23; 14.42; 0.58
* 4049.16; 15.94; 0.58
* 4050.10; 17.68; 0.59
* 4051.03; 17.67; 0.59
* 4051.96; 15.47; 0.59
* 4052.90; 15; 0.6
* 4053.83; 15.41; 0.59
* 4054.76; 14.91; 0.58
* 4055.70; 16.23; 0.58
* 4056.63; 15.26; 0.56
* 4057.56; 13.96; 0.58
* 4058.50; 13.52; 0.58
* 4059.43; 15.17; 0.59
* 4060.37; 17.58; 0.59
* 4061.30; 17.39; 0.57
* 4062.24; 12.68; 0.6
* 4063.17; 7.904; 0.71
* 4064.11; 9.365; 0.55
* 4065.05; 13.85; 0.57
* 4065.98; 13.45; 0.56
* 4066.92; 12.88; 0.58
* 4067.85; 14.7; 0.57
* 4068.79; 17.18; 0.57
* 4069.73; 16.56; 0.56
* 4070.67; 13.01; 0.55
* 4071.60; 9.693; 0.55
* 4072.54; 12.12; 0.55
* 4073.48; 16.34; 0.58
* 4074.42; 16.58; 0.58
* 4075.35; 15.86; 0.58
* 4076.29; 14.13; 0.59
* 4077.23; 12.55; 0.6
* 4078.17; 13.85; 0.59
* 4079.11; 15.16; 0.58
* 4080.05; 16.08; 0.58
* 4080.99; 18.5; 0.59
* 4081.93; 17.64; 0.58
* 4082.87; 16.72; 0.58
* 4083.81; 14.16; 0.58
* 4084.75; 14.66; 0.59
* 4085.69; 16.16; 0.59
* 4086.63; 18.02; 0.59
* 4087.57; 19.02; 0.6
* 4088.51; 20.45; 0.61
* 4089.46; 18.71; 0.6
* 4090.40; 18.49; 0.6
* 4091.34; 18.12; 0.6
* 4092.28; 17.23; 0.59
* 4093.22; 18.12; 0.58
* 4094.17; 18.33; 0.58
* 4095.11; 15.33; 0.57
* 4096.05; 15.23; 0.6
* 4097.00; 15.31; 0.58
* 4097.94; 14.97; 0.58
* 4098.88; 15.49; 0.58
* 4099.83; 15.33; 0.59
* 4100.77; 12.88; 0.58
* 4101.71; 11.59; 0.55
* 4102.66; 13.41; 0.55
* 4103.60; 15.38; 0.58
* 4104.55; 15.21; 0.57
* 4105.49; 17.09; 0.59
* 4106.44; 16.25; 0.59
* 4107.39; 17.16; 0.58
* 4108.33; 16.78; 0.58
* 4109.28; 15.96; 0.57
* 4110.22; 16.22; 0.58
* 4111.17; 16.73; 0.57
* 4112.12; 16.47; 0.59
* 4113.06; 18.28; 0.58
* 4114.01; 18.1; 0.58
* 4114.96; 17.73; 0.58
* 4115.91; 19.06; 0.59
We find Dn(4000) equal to 1.94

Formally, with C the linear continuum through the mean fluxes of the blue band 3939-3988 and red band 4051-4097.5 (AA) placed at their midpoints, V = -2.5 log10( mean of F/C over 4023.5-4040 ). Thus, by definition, -0.147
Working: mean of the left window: 9.37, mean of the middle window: 15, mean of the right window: 15.4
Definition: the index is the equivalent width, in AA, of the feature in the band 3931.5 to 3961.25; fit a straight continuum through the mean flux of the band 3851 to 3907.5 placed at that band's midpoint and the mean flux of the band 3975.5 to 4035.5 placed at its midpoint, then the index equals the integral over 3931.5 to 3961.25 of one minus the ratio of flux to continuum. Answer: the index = 9.5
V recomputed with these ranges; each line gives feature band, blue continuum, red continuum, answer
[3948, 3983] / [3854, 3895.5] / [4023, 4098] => 0.27 mag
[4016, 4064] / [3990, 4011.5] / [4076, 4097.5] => 0.05 mag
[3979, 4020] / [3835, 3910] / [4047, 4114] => -0.16 mag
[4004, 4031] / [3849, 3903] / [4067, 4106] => -0.16 mag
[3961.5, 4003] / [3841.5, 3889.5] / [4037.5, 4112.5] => 0.12 mag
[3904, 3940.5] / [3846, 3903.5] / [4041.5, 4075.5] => 0.27 mag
